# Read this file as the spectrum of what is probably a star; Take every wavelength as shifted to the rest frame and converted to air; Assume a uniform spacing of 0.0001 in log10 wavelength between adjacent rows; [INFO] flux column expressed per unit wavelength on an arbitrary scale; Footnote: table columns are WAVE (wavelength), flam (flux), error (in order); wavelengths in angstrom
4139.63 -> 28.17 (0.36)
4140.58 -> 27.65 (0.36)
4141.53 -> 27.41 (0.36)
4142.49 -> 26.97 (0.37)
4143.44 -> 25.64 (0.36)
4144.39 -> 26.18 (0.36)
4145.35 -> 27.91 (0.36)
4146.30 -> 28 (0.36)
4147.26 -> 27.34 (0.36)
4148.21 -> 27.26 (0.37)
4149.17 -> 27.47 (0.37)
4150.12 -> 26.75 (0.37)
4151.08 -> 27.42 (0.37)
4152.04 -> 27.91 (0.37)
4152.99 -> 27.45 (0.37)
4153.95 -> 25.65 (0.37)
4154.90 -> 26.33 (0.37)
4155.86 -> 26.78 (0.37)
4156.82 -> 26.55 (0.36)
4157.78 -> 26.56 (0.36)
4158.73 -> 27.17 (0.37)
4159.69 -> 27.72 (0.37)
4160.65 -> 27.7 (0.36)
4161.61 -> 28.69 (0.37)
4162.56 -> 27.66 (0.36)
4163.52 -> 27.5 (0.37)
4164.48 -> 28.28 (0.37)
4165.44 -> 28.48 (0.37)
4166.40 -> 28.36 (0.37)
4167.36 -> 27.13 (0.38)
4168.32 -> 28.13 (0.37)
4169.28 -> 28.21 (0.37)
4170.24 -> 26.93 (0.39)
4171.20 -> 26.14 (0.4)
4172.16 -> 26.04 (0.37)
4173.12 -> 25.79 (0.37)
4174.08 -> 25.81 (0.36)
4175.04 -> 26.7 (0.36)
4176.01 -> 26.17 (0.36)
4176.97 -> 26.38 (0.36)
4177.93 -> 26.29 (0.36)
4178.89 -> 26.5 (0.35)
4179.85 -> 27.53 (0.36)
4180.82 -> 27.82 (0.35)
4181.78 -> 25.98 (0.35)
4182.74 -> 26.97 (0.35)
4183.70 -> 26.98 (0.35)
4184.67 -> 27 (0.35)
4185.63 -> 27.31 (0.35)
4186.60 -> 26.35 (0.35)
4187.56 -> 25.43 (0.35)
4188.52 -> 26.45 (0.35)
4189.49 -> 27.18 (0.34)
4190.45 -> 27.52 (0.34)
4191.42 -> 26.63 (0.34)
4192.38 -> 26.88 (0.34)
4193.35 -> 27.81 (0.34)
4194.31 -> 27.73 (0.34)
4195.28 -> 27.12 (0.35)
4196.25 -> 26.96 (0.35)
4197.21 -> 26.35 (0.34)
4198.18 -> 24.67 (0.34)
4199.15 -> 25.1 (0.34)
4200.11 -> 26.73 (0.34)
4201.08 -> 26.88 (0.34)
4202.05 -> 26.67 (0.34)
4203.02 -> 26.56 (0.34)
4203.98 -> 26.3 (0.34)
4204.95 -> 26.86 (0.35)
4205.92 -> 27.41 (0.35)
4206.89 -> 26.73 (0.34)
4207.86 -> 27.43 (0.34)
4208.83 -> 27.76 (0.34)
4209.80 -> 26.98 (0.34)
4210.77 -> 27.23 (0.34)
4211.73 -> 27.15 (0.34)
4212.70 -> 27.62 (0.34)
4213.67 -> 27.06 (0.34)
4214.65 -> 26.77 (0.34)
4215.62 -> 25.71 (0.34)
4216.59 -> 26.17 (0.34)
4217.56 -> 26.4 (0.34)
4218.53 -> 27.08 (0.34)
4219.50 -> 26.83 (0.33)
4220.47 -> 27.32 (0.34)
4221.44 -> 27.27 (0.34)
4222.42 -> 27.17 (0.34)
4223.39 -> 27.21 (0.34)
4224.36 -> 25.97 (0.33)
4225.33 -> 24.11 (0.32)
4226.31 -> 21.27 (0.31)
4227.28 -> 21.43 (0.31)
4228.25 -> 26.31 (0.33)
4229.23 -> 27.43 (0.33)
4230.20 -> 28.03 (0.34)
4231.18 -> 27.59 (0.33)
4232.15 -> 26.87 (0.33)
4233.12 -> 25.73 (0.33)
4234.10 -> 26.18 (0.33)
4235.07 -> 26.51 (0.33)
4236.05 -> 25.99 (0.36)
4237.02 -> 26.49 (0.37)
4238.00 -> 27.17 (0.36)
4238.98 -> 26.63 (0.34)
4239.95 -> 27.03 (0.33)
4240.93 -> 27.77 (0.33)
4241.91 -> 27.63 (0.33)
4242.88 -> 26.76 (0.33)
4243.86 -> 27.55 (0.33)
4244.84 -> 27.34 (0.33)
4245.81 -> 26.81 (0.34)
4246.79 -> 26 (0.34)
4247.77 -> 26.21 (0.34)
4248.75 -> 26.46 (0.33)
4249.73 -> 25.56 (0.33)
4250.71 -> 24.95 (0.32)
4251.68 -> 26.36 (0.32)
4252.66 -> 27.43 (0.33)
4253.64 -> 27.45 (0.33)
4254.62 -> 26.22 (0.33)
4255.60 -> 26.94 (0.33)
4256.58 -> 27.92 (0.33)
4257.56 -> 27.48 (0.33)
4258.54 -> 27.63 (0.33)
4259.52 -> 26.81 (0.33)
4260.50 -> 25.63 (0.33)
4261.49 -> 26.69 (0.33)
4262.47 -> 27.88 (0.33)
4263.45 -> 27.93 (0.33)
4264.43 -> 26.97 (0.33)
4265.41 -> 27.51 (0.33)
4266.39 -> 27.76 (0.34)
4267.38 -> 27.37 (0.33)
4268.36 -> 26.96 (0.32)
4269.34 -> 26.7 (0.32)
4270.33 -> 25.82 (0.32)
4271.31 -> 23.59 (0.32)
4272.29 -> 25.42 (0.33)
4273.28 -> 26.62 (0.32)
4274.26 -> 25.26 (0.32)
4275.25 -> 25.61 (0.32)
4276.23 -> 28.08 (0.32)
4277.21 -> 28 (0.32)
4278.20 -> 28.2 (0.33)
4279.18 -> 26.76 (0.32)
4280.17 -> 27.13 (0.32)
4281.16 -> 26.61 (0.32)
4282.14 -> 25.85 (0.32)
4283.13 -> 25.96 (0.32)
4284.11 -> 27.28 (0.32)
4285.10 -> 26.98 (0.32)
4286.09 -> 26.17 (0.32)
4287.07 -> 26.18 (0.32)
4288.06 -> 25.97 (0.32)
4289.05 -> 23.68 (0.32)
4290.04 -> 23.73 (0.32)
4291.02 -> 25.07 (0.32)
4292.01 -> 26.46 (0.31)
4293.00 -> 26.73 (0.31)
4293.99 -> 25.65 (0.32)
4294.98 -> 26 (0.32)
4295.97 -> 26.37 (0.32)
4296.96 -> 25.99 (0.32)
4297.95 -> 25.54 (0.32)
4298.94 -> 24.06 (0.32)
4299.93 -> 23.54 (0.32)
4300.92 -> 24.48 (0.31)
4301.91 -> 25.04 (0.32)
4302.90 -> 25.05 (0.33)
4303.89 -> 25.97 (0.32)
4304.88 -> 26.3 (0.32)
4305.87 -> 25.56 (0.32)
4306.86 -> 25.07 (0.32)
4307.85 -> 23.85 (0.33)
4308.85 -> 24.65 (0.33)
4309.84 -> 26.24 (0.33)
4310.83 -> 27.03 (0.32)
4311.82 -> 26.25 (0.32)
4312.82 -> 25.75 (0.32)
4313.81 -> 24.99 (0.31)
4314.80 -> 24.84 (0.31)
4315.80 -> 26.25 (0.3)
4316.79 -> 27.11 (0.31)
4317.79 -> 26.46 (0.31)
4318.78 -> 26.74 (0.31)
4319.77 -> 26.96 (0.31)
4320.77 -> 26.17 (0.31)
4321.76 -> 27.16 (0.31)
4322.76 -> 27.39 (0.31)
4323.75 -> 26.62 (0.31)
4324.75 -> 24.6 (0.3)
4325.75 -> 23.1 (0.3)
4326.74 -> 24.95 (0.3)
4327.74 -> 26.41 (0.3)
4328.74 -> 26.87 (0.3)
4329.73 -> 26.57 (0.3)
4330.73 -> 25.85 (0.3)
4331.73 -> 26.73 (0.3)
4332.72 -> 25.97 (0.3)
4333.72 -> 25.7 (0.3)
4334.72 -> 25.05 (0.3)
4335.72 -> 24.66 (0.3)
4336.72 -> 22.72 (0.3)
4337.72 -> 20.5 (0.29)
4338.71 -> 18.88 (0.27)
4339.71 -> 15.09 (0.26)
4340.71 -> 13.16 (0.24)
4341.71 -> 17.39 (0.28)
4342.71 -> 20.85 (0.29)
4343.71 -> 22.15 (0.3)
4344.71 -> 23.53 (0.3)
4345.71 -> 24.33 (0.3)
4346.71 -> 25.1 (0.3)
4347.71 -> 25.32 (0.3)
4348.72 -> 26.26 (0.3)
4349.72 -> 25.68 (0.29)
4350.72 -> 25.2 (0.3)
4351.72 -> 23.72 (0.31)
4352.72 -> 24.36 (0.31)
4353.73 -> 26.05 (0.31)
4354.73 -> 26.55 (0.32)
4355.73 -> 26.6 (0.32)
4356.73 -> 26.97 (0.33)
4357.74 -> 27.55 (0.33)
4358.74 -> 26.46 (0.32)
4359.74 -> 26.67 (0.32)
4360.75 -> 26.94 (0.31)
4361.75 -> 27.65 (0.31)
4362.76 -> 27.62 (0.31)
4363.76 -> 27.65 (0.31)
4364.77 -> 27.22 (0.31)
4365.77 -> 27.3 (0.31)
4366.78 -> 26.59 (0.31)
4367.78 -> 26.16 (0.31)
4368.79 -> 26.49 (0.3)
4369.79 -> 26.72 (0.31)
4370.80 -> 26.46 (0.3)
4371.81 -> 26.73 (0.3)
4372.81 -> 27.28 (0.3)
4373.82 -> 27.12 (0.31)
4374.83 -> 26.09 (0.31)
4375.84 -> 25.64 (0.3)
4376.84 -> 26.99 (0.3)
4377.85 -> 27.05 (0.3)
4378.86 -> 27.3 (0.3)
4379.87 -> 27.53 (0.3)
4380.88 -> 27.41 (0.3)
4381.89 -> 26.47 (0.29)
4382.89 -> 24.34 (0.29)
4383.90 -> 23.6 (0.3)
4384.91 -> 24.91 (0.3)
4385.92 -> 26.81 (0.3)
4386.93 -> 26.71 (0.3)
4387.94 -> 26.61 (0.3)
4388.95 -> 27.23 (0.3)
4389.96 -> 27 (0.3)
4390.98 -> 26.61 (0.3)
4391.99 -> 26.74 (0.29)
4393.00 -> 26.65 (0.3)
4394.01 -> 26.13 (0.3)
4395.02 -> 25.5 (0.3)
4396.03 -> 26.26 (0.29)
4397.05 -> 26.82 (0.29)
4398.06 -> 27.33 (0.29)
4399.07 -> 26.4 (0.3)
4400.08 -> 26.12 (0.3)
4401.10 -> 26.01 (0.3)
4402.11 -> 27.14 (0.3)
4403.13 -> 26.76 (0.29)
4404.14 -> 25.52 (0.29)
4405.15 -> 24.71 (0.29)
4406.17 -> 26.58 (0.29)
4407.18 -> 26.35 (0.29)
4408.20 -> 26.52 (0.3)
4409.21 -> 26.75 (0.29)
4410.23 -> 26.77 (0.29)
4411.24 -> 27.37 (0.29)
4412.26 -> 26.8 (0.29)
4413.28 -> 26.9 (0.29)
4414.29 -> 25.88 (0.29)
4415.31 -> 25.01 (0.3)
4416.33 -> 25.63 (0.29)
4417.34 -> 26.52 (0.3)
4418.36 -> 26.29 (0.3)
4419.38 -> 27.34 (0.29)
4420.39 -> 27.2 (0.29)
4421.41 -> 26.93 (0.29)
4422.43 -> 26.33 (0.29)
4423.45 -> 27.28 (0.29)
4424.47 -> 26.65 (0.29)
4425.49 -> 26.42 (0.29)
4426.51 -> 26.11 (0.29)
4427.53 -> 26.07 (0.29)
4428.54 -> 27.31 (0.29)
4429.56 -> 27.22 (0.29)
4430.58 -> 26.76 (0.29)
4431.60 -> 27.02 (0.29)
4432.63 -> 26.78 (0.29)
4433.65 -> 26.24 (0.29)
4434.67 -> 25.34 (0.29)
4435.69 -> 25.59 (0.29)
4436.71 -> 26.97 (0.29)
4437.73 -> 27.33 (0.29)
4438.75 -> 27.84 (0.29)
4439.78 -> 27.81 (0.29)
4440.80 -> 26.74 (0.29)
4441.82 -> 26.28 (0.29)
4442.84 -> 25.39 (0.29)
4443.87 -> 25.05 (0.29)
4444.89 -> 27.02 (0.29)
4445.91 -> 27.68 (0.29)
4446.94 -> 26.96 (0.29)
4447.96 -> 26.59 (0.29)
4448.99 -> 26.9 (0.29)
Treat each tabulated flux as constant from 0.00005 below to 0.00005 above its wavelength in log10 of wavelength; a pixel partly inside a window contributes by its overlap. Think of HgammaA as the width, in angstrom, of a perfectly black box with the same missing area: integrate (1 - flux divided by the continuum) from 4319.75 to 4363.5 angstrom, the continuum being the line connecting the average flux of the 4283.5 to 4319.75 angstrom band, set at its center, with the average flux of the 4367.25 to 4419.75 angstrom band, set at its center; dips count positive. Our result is 2.3 angstrom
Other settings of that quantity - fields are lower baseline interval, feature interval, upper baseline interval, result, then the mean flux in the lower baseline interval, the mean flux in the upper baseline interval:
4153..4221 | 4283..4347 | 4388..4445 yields 4.5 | 26.9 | 26.5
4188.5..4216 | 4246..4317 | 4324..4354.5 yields -3.4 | 26.8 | 23.6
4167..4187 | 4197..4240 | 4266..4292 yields 0.2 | 26.8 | 26.3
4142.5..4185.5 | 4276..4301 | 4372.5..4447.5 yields 0.7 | 27.1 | 26.5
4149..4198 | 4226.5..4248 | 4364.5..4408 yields 0.2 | 27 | 26.4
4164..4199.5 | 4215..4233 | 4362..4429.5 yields 0.4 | 26.8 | 26.5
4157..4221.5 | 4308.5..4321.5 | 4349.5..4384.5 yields 0.2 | 26.9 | 26.5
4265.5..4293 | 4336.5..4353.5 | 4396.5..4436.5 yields 2.8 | 26.3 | 26.5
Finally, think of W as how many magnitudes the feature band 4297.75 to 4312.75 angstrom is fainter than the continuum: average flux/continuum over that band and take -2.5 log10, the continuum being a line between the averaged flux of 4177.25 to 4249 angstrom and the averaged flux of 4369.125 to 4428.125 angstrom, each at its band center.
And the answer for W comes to 0.05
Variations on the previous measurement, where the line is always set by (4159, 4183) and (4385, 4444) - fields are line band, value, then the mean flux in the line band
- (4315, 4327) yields 0.027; 26.1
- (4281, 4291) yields 0.043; 25.8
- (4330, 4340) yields 0.146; 23.4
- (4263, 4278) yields 0.009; 26.7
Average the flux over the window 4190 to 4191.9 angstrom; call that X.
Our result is 27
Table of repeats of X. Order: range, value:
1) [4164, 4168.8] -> 28.1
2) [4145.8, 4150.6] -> 27.4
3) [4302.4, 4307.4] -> 25.6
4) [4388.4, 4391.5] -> 26.9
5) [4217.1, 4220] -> 26.8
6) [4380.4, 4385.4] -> 25.4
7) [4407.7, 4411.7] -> 26.9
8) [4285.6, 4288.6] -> 26.1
